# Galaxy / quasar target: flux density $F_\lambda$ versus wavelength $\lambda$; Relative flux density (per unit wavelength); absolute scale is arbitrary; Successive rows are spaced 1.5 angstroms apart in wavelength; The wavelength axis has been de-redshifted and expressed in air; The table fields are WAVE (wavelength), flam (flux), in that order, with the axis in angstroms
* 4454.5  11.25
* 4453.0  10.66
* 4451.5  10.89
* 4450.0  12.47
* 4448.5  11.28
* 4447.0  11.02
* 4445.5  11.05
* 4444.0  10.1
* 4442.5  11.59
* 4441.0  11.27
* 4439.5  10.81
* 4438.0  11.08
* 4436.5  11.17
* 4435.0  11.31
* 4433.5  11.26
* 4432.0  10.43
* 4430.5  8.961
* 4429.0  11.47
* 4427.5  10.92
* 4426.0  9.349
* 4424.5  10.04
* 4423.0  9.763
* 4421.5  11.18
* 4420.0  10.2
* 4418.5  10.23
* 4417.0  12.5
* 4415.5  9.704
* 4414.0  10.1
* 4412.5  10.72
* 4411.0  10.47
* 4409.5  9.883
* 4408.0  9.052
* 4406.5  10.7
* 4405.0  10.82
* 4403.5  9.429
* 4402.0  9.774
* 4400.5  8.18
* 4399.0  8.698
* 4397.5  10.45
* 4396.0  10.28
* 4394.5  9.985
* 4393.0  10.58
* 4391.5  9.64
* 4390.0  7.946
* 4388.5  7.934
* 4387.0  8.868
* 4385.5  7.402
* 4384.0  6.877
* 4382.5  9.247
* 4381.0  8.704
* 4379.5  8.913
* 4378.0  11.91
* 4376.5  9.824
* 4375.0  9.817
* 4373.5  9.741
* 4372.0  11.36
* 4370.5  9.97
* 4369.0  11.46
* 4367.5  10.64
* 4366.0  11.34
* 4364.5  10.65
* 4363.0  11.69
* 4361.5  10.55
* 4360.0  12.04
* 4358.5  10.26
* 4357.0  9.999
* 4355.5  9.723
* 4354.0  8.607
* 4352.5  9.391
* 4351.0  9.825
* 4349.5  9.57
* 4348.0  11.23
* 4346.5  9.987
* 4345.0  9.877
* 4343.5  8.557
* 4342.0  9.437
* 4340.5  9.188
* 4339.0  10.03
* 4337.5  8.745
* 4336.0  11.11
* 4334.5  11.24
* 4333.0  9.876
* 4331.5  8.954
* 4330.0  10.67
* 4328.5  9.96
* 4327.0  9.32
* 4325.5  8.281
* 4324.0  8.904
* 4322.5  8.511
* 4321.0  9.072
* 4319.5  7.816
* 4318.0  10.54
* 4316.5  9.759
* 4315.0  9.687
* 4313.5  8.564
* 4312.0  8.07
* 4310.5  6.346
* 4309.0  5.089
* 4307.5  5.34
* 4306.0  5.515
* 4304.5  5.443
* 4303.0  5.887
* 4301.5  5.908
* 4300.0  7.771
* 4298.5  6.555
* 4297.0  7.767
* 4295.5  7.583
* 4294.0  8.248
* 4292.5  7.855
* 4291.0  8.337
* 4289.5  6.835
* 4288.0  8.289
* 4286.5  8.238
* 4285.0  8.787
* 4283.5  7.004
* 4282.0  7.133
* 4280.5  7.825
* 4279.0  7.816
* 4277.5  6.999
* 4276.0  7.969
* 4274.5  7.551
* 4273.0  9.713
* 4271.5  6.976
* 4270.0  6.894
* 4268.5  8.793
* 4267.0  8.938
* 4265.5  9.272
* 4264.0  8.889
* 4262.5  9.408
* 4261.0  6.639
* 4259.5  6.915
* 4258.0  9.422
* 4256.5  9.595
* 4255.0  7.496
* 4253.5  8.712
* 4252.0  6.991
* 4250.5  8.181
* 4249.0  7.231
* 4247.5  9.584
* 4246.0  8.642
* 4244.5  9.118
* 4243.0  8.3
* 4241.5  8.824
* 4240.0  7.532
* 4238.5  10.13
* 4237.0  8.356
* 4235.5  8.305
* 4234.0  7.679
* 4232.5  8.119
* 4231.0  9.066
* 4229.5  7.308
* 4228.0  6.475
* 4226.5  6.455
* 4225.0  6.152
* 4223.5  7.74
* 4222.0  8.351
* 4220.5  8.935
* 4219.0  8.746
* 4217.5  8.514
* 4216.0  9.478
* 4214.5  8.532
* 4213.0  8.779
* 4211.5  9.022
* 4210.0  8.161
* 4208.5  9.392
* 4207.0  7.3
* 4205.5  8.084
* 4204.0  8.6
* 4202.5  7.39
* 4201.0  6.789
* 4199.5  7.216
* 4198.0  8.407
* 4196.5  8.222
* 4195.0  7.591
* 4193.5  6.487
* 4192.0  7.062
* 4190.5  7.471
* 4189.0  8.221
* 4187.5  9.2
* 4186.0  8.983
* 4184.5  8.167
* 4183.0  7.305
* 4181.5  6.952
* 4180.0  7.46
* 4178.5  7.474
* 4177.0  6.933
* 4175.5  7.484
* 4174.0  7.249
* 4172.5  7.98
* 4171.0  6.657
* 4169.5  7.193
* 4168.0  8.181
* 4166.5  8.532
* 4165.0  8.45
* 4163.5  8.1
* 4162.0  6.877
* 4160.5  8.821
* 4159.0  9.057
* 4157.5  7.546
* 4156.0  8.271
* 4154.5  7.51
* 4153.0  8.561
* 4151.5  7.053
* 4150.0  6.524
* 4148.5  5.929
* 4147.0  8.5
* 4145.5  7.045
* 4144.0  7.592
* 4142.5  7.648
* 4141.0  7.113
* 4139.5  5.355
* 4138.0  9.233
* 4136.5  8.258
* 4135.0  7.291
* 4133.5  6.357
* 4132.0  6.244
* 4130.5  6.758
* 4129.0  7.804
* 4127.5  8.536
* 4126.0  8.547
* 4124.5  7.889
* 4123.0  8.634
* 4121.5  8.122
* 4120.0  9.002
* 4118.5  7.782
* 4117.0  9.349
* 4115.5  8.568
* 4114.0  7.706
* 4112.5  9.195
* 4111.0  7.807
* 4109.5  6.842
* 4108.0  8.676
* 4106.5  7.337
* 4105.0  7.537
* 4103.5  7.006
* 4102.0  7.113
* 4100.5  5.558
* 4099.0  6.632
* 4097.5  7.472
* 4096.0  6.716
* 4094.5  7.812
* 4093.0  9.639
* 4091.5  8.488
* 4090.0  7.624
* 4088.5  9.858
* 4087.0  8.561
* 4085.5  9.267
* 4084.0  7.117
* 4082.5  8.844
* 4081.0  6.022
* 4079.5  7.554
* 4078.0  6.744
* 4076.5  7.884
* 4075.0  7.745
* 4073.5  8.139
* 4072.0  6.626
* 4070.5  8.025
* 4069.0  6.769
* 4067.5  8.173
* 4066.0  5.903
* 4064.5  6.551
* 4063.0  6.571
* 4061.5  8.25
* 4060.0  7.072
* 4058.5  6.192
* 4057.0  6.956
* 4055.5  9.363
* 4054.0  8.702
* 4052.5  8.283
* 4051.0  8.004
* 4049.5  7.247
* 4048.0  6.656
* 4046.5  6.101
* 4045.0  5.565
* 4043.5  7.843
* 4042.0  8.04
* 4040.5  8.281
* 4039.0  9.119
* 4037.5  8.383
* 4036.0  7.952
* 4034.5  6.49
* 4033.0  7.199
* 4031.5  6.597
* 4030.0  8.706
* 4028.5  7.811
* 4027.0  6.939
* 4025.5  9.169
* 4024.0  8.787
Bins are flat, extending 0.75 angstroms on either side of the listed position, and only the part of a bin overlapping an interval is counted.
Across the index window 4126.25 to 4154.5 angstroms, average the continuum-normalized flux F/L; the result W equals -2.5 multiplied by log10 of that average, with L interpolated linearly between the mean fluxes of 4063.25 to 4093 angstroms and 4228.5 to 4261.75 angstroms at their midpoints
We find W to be 0.08 mag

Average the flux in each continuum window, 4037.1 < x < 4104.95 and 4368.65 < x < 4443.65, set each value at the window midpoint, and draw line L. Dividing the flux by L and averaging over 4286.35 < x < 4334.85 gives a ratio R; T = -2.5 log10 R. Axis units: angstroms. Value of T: 0.16 mag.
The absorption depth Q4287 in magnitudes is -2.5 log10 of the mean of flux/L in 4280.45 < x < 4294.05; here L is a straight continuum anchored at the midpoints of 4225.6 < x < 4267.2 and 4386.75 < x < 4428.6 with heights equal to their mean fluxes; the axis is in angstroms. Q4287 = 0.11 mag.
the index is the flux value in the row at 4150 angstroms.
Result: 6.524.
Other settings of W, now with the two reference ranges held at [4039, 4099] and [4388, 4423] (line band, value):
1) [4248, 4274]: 0.09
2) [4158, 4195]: 0.08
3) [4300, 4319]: 0.27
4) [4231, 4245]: 0.04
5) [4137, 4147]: 0.09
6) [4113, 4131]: -0.04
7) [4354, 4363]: -0.09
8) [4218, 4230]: 0.15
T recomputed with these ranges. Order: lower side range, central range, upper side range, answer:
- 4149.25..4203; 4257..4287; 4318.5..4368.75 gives 0.111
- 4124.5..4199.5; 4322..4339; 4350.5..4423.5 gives -0.031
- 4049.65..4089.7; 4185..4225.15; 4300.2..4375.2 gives 0.043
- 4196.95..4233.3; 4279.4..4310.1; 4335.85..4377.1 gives 0.287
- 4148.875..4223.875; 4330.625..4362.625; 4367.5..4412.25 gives -0.077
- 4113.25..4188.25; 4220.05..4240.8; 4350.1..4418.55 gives 0.080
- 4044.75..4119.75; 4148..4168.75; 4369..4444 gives 0.047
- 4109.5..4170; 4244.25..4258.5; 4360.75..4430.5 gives 0.037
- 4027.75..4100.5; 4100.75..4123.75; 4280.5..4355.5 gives -0.032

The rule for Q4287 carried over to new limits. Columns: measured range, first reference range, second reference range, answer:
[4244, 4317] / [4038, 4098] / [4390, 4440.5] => 0.186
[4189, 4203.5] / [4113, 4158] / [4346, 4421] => 0.108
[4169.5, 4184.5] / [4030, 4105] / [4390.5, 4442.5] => 0.151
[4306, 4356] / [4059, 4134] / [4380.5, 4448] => 0.042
